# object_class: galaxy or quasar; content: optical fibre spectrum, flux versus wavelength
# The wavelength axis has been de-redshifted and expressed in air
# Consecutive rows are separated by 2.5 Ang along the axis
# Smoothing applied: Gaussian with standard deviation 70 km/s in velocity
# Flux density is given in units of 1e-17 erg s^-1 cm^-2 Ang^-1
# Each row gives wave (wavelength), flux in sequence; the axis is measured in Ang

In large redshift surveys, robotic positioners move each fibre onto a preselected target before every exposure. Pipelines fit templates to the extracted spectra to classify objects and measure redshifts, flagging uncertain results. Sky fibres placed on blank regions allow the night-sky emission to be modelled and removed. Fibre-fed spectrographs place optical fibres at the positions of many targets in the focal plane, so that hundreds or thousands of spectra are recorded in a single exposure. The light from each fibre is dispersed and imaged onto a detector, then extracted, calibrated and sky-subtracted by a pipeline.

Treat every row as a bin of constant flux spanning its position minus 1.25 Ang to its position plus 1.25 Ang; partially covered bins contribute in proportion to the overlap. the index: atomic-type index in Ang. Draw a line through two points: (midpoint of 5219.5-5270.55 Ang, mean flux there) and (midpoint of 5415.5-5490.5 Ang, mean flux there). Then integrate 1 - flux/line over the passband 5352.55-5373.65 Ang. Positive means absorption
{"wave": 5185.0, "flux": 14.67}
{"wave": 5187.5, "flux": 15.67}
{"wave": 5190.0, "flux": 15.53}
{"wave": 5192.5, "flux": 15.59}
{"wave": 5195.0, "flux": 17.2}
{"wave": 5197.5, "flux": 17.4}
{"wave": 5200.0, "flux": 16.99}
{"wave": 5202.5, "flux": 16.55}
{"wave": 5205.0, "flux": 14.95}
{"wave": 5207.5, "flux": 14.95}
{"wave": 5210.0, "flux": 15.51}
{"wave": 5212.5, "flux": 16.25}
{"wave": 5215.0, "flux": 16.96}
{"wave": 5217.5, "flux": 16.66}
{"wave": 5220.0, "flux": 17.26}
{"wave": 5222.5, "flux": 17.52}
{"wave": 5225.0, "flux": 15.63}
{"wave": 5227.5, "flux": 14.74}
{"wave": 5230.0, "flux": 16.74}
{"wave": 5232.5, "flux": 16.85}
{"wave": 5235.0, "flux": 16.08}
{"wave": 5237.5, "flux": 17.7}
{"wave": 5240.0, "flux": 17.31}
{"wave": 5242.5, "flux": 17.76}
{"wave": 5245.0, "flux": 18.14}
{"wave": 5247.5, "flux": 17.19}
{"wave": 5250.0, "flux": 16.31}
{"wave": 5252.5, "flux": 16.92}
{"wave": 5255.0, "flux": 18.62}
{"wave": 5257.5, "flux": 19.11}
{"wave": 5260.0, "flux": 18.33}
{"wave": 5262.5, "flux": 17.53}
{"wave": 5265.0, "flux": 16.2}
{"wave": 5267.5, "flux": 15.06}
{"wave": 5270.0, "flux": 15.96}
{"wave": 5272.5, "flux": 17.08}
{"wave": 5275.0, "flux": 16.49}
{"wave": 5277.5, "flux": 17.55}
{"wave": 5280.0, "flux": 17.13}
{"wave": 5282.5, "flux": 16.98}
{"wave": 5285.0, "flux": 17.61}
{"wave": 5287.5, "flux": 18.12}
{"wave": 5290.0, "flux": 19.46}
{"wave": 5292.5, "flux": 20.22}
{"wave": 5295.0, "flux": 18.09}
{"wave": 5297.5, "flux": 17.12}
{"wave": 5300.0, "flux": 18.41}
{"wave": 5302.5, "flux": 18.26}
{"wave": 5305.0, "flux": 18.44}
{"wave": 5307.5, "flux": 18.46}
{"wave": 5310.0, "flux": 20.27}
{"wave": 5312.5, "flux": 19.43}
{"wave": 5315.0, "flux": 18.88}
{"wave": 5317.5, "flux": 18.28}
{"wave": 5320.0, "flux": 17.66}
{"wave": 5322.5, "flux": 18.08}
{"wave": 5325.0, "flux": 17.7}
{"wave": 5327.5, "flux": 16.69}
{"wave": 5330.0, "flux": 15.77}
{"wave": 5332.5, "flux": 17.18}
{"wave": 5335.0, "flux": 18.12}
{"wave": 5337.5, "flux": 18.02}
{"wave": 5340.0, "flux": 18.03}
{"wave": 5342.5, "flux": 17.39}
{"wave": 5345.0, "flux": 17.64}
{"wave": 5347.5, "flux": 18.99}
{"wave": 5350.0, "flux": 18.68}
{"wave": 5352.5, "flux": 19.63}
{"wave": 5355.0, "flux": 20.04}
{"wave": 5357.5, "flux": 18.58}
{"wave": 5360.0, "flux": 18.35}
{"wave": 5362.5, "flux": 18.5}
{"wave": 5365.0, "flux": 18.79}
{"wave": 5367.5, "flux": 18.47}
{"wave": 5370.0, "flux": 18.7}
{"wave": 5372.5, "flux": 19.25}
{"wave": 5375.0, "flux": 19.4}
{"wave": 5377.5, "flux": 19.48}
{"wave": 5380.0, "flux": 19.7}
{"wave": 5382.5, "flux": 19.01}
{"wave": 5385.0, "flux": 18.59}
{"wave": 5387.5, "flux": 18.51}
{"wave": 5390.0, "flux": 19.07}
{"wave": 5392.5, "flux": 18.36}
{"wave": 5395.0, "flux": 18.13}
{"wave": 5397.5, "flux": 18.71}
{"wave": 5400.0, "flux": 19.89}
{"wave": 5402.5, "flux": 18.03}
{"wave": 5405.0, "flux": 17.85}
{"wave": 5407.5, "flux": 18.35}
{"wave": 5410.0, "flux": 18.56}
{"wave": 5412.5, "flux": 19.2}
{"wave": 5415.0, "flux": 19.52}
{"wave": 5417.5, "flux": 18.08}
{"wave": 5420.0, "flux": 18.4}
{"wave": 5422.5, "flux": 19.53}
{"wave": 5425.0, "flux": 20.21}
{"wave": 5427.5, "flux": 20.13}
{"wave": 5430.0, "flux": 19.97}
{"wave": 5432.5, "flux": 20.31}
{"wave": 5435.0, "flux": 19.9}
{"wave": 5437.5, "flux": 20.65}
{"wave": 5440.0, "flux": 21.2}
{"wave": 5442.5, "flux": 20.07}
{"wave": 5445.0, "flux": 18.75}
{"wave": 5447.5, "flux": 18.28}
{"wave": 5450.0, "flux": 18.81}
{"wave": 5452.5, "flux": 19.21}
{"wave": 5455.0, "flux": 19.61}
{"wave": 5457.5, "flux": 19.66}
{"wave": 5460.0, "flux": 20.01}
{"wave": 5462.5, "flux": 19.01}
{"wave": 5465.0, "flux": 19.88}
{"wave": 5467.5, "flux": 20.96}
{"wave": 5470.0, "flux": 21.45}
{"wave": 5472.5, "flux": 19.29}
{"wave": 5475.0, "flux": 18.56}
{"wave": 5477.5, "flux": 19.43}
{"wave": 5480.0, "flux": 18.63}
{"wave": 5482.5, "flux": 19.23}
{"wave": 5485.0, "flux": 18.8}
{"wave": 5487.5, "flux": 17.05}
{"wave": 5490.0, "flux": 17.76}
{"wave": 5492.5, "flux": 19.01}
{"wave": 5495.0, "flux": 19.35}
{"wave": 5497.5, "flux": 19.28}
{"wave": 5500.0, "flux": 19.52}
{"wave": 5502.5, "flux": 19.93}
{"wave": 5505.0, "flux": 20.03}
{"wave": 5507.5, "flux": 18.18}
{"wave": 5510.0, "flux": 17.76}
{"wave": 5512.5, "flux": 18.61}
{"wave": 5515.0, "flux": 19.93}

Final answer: -0.6 Ang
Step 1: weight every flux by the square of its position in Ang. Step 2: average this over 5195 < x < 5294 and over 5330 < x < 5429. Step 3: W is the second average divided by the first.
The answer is 1.16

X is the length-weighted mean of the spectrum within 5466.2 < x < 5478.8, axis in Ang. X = 19.9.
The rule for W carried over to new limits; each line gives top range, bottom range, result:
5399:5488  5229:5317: 1.16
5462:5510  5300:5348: 1.13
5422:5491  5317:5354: 1.14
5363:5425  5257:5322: 1.09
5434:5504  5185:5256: 1.29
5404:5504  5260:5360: 1.14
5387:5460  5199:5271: 1.23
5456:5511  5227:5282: 1.23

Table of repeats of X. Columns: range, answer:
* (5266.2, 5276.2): 16.1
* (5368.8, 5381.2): 19.3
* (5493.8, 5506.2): 19.6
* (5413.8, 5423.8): 18.9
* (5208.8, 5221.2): 16.5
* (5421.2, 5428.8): 19.9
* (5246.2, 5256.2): 17.3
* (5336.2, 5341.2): 18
